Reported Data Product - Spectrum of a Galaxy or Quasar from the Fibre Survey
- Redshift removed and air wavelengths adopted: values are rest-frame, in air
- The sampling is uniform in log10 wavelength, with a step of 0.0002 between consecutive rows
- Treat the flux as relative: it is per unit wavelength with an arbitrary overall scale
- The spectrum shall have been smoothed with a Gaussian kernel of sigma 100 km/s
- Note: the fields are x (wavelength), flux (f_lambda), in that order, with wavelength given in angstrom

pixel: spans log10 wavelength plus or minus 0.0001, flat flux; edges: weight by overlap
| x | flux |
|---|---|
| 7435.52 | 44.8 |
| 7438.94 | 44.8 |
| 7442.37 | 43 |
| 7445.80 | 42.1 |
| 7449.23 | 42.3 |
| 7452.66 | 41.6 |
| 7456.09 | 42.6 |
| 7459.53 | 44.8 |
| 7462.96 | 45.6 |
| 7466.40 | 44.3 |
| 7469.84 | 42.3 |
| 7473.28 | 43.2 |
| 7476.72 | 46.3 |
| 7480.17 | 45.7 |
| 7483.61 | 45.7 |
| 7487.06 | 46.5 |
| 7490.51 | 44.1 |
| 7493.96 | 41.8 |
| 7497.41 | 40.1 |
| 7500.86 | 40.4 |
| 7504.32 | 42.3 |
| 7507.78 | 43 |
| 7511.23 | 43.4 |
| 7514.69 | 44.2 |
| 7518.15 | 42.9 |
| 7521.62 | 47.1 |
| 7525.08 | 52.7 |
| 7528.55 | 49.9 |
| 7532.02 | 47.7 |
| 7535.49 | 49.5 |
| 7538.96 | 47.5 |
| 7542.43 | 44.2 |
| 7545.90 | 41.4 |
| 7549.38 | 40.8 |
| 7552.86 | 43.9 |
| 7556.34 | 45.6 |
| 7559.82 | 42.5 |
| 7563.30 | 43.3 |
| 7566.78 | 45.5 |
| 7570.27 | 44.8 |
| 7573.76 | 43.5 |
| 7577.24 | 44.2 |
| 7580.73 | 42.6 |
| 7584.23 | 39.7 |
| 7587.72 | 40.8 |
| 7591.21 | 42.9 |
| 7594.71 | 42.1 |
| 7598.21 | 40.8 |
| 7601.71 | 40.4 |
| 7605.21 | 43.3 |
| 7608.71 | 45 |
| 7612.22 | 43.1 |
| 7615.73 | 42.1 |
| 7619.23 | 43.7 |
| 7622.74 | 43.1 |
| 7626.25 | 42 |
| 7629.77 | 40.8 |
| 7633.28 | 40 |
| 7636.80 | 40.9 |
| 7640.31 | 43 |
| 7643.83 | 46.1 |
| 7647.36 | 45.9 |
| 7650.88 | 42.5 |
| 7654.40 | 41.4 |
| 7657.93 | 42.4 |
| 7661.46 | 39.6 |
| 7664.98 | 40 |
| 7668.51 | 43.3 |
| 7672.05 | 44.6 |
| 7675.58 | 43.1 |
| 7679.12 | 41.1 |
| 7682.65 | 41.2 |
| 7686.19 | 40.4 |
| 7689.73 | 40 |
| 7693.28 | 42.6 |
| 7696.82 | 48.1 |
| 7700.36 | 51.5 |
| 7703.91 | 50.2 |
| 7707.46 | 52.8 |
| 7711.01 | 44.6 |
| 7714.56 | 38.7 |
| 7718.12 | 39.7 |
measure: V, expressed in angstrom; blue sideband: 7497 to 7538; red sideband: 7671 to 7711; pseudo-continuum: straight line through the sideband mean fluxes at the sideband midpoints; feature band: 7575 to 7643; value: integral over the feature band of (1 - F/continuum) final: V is 4.6 angstrom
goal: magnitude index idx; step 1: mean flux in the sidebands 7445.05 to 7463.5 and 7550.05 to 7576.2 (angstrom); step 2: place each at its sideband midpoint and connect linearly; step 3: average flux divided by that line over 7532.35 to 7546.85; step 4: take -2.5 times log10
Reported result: -0.06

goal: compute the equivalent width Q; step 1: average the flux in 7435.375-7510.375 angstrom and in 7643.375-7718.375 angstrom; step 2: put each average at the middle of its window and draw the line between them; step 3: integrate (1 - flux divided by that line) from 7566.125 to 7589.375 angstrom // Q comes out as 0.4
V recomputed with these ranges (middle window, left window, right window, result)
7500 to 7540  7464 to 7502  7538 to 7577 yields -2.0 angstrom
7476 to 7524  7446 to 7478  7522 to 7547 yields 1.9 angstrom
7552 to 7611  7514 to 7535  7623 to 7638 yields 1.6 angstrom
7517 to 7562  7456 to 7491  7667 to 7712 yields -1.0 angstrom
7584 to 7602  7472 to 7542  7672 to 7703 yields 1.3 angstrom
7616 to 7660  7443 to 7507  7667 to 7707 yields 1.6 angstrom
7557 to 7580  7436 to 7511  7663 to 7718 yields -0.1 angstrom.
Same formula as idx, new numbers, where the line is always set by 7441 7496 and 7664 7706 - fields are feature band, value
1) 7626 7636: 0.082 mag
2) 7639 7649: -0.026 mag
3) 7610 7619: 0.026 mag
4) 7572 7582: 0.010 mag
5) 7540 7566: 0.015 mag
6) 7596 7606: 0.066 mag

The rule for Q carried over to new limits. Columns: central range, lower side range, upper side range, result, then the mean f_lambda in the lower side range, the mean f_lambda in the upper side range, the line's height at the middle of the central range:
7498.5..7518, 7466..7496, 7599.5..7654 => 0.7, 44.4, 42.7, 44.1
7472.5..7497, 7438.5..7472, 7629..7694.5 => -0.8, 43.3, 42.1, 43.1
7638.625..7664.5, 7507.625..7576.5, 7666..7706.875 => 1.0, 45.2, 44.4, 44.6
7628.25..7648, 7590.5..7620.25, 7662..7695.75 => -0.2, 42.6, 41.9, 42.3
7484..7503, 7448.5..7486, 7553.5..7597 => 0.5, 44.1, 43.1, 43.9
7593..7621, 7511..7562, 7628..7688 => 0.7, 45.6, 42.1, 43.6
